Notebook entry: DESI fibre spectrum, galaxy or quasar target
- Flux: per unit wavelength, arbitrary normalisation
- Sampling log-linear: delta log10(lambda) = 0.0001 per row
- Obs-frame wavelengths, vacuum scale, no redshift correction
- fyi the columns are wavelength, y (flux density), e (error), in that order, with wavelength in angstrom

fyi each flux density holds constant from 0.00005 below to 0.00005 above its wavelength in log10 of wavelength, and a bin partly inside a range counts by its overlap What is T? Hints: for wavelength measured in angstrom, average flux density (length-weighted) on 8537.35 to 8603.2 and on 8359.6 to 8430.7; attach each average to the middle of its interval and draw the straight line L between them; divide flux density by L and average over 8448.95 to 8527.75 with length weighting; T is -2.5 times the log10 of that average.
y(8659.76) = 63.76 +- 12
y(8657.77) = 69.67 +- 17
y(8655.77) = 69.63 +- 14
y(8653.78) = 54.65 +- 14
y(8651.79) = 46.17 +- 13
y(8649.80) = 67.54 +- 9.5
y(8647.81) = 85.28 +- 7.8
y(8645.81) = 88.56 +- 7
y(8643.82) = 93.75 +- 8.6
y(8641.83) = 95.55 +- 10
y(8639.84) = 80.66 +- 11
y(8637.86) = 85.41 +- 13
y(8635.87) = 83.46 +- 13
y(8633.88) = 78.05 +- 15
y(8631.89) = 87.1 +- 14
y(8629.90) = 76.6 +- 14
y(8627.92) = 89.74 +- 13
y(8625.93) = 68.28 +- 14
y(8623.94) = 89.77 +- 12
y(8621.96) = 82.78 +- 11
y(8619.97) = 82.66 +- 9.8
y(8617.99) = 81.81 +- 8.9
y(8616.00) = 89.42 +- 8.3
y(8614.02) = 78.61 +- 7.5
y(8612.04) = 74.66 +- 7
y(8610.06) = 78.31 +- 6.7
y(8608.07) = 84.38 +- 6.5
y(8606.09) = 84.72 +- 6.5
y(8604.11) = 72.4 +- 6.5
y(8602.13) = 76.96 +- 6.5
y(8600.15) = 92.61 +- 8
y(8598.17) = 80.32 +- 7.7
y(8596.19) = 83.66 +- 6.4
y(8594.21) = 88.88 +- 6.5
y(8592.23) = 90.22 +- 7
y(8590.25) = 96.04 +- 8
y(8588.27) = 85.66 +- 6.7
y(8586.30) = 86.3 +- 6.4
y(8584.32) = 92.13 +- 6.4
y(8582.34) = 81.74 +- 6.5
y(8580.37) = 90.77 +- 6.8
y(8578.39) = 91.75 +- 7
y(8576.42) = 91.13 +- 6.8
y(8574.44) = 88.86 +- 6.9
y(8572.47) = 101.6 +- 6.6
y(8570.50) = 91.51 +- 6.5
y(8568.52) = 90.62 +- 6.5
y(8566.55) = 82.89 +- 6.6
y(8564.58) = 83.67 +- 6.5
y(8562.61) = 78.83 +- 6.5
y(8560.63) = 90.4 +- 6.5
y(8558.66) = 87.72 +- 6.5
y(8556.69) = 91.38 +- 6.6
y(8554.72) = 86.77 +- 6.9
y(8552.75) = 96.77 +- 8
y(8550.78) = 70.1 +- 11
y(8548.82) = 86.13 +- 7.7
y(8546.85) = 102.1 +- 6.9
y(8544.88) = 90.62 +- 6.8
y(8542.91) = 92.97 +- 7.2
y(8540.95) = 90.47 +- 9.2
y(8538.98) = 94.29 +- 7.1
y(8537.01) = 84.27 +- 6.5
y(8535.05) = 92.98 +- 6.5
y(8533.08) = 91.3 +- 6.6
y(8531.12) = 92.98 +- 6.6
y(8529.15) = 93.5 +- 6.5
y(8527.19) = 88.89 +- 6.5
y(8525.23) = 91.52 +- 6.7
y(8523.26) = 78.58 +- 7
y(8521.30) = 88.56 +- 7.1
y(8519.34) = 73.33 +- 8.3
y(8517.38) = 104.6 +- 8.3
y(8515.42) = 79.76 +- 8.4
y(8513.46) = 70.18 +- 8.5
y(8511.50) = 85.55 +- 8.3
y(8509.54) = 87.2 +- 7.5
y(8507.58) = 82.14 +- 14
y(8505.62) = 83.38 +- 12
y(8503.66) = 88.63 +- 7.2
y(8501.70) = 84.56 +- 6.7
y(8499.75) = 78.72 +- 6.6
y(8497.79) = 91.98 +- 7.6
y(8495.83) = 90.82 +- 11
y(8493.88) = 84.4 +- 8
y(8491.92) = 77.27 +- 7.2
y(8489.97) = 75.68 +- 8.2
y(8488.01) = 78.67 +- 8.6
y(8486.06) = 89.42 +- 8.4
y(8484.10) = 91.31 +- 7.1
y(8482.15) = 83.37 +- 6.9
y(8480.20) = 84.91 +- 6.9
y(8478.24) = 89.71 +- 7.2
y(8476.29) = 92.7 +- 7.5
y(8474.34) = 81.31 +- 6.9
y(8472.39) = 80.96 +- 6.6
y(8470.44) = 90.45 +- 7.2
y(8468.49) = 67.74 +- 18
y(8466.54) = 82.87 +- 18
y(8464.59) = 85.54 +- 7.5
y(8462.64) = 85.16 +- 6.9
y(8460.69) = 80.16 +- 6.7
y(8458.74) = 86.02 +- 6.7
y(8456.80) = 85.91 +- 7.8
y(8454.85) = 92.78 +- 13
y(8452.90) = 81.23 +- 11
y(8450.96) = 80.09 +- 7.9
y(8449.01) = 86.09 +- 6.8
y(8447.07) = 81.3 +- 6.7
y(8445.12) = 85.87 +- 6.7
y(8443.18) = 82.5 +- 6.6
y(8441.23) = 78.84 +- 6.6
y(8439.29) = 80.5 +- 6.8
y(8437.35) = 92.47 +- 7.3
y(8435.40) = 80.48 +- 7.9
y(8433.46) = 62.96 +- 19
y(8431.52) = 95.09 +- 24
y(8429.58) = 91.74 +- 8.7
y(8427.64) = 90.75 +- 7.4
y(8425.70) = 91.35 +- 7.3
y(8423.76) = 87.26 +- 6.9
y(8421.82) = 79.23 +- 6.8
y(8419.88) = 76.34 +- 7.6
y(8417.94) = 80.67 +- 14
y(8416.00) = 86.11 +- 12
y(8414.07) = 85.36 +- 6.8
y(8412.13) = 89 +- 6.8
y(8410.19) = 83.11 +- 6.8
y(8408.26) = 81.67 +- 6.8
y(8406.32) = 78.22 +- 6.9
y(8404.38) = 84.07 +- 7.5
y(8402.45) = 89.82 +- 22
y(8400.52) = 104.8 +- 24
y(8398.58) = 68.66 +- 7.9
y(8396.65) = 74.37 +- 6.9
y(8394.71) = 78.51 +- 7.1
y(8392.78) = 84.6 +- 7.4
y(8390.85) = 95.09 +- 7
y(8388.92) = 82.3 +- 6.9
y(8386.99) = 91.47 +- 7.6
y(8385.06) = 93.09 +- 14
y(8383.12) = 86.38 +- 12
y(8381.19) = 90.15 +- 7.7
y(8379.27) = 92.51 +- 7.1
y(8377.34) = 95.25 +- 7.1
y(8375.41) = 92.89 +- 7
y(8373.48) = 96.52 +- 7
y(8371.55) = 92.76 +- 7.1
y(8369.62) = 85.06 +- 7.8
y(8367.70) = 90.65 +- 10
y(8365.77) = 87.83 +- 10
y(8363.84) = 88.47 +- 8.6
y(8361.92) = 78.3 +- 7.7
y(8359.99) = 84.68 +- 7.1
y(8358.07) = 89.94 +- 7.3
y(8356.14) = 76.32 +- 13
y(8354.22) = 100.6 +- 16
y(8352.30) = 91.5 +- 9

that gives 0.042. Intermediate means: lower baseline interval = 86.8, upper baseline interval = 88.6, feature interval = 84.4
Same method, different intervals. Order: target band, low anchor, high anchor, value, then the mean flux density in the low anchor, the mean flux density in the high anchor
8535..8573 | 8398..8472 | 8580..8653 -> -0.073 mag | 84.1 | 82.8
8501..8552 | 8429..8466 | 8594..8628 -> -0.057 mag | 83.8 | 81.9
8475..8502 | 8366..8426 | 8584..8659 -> -0.010 mag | 86.6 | 81.2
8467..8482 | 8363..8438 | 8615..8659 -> 0.005 mag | 86.5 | 79.3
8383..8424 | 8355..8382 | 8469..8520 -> 0.040 mag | 88.8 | 84.6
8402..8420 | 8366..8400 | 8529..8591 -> 0.058 mag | 87.9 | 89.6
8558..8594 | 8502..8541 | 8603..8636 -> -0.066 mag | 87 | 81.3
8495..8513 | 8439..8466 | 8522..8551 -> 0.027 mag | 83.8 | 89.9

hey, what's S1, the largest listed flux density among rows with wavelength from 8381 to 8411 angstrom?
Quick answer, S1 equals 104.8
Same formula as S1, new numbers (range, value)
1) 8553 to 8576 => 101.6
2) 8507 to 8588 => 104.6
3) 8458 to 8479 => 92.7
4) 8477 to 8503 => 91.98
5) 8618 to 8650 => 95.55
